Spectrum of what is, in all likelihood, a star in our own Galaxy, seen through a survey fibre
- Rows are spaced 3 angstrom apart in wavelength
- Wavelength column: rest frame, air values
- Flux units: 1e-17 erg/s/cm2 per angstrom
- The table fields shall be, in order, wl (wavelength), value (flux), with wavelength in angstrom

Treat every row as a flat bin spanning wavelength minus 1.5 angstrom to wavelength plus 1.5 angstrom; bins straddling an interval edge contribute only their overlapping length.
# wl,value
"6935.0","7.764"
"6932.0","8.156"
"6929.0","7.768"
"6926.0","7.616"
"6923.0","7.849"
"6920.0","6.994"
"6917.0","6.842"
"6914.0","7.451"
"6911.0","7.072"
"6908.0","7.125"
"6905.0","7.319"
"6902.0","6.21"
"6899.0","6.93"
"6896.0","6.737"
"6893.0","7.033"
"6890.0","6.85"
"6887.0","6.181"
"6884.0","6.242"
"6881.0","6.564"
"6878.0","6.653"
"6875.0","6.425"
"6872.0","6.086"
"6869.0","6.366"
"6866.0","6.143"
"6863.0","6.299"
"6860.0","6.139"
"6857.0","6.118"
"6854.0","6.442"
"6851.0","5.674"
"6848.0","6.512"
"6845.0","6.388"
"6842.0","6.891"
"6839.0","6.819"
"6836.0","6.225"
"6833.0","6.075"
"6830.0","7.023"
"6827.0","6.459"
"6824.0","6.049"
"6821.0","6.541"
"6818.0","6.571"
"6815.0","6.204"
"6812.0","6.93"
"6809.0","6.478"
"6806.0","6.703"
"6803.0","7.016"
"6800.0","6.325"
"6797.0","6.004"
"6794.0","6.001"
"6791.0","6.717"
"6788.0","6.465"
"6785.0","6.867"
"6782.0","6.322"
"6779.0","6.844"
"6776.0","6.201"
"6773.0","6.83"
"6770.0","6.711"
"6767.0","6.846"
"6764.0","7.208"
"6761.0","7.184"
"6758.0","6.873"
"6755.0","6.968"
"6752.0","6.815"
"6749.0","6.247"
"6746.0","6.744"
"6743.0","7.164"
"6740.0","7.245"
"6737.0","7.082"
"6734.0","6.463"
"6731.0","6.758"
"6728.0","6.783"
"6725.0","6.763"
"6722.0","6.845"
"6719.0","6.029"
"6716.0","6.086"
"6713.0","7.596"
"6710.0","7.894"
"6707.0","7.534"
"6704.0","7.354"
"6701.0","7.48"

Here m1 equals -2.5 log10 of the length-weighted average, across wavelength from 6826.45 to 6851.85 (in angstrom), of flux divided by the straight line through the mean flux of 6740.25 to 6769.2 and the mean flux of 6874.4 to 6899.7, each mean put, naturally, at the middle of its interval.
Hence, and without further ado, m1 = 0.042 mag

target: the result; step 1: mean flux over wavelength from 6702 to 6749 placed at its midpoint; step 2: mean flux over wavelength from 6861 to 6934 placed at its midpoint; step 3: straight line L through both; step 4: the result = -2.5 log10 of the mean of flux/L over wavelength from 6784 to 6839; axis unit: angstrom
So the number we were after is 0.07 mag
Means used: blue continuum 6.94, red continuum 6.87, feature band 6.49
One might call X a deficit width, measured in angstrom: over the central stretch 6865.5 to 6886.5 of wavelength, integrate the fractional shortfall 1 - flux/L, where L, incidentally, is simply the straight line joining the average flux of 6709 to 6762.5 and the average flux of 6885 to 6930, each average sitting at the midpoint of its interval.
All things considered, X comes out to 1.97 angstrom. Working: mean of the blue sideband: 6.85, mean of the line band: 6.36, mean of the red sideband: 7.05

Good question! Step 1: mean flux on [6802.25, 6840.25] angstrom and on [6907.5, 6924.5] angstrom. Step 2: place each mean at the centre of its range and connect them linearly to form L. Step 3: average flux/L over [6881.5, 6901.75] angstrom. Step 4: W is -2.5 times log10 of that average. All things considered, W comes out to 0.07 mag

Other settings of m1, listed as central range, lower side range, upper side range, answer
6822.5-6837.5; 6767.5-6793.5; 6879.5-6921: 0.055 mag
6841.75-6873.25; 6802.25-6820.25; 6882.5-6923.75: 0.085 mag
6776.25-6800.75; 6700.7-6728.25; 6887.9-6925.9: 0.097 mag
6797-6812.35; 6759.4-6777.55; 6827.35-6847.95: 0.014 mag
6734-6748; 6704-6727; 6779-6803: -0.025 mag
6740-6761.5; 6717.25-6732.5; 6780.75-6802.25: -0.053 mag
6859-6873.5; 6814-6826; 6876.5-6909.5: 0.063 mag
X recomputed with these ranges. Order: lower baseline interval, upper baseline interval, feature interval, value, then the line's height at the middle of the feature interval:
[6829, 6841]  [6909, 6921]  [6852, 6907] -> 2.9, 6.84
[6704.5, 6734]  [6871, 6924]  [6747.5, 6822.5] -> 2.6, 6.87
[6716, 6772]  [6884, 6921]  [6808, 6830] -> 1.1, 6.83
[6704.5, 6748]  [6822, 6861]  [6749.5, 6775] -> -0.5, 6.76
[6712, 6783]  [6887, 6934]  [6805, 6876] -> 6.1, 7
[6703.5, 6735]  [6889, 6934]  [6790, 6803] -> 1.3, 7.03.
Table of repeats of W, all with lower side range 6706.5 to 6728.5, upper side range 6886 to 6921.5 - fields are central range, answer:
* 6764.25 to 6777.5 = 0.035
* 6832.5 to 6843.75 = 0.060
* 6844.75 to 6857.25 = 0.114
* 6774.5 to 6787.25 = 0.059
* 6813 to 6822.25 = 0.073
